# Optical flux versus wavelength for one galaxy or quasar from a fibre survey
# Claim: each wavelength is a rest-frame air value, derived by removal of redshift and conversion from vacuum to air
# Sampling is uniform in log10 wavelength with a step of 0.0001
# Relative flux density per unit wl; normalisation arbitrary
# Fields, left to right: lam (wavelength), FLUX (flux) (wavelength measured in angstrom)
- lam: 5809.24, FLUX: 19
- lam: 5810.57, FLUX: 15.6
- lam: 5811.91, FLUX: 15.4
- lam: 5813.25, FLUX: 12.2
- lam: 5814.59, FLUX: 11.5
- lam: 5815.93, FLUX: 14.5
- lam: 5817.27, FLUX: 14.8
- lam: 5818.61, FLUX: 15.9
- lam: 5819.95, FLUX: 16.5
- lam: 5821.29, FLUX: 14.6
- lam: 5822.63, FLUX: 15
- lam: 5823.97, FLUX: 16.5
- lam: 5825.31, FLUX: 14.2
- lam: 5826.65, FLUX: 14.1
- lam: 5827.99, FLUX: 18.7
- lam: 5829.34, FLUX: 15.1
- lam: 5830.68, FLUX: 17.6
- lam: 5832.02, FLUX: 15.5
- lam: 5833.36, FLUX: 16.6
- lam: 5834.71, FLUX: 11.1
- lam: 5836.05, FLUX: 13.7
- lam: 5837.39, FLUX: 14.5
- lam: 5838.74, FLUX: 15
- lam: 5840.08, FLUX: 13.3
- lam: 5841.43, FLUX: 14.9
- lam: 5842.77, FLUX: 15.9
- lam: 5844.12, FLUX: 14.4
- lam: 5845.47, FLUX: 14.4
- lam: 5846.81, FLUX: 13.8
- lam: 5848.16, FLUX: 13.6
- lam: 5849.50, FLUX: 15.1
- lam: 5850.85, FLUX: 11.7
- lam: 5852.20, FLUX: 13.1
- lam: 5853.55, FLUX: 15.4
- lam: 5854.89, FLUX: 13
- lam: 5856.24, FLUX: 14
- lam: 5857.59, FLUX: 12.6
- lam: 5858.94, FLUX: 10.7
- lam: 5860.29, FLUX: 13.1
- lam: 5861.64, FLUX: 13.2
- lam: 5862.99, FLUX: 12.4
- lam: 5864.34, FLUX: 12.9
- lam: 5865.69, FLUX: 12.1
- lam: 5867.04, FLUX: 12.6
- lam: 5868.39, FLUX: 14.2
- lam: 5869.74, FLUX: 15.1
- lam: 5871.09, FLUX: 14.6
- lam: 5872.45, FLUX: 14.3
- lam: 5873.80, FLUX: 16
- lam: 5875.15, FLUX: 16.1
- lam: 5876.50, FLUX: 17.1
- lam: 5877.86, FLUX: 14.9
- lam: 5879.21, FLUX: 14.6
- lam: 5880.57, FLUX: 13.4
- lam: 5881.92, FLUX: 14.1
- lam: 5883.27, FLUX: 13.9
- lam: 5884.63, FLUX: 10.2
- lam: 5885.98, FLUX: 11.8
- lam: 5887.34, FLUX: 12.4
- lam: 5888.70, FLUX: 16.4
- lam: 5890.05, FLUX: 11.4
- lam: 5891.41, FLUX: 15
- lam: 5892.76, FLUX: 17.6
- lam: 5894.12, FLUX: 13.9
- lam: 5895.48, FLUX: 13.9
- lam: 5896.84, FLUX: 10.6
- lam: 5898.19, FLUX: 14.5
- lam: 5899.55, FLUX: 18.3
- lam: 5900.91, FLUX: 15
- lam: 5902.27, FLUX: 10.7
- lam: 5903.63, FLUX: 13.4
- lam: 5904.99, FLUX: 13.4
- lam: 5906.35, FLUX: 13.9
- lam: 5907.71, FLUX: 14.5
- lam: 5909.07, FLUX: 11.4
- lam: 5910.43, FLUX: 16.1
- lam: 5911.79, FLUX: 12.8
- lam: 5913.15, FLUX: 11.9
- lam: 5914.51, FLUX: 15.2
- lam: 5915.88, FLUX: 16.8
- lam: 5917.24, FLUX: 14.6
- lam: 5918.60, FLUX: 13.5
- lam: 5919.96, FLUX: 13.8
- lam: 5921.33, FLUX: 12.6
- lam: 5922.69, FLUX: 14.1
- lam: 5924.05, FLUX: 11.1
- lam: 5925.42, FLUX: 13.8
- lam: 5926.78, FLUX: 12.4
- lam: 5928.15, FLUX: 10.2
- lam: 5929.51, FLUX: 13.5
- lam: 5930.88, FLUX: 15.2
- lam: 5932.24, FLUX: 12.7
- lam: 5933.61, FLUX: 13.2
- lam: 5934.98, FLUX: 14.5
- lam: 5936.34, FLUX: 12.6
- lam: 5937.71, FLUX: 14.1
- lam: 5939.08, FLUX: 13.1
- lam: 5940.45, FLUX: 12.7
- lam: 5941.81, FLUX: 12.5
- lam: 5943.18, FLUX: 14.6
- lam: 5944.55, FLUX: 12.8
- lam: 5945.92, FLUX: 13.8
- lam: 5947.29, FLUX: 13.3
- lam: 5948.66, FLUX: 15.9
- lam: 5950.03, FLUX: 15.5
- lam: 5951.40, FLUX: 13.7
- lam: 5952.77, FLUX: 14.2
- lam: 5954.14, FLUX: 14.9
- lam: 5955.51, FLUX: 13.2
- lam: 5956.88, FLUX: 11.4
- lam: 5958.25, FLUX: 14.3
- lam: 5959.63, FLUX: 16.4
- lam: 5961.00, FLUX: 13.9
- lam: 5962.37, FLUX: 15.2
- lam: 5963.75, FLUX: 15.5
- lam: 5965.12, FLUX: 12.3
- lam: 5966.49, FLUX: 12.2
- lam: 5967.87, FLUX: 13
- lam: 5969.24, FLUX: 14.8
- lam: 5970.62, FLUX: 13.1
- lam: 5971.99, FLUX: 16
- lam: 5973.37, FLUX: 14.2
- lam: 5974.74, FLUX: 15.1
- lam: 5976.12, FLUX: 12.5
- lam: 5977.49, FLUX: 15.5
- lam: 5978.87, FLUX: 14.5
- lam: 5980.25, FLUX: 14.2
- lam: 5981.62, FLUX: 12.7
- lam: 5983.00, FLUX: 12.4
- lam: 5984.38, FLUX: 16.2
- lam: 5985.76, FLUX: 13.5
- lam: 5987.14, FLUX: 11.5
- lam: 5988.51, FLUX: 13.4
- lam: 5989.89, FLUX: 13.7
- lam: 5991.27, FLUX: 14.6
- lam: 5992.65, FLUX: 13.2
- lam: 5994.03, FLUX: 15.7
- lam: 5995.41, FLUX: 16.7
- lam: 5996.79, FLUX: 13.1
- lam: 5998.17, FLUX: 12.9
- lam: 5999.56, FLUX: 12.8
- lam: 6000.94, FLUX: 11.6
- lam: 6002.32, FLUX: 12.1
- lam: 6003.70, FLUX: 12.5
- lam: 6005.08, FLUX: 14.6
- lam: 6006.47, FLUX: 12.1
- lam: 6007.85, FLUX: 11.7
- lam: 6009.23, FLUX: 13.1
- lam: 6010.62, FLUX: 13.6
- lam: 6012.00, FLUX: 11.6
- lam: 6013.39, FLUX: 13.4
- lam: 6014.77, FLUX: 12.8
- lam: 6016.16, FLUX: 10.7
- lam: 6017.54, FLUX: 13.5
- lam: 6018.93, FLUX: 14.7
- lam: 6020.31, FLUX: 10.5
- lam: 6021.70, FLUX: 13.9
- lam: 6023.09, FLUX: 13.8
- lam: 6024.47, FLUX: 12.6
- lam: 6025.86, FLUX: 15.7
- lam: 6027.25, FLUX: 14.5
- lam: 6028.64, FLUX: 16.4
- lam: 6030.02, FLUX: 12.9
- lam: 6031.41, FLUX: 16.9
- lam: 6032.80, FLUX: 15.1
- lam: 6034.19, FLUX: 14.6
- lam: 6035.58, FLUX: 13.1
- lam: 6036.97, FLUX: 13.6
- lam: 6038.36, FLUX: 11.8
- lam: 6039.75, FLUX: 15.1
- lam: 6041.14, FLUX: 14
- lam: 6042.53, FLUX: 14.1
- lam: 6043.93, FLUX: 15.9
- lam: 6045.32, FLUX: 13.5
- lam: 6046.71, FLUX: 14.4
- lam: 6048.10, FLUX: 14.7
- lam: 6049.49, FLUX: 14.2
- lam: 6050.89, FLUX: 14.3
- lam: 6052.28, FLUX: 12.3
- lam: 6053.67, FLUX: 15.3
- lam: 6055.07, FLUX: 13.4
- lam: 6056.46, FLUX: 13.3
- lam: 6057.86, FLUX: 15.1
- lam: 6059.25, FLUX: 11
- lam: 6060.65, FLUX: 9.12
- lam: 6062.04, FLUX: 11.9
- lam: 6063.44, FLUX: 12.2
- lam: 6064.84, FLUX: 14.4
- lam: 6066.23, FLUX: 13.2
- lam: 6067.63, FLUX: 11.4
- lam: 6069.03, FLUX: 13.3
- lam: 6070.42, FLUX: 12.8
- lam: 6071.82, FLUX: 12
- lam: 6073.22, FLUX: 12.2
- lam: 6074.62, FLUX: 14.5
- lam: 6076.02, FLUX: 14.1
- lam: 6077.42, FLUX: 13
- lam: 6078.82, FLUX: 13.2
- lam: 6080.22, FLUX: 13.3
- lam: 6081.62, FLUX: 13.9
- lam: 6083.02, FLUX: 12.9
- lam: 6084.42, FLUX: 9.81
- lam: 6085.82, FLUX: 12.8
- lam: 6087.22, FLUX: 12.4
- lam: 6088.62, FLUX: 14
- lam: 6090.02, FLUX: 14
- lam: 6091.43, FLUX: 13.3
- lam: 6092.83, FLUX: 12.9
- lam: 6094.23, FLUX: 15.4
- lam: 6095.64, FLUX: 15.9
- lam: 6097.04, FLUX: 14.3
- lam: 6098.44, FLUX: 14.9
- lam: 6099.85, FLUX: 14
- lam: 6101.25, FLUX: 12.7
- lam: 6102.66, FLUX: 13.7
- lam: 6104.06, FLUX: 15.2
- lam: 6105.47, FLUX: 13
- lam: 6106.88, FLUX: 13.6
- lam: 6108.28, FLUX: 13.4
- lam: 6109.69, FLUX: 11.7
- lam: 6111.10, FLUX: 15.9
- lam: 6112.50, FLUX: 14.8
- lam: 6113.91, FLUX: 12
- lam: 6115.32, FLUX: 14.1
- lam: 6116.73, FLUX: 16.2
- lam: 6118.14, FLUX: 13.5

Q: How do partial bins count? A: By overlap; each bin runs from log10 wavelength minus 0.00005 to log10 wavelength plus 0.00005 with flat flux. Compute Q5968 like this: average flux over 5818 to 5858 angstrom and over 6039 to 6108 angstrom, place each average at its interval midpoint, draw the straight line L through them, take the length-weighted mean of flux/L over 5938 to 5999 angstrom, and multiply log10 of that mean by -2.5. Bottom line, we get 0.00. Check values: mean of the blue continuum 14.7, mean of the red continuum 13.5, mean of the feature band 13.9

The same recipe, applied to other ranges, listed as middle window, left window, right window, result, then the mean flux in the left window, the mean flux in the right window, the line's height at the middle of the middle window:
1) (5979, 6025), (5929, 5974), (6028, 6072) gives 0.04 mag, 13.9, 13.6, 13.7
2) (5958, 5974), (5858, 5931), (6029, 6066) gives -0.04 mag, 13.7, 13.7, 13.7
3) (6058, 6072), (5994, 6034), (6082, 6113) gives 0.11 mag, 13.5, 13.7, 13.6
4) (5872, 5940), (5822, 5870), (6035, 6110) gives 0.01 mag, 14.1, 13.4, 13.9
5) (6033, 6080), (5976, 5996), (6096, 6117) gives 0.05 mag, 14.1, 14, 14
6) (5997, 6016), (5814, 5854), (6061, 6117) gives 0.10 mag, 14.7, 13.4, 13.8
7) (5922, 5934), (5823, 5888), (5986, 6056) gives 0.08 mag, 14.1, 13.6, 13.9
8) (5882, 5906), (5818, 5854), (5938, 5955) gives 0.05 mag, 14.8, 13.9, 14.3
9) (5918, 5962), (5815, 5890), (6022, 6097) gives 0.03 mag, 14.2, 13.6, 14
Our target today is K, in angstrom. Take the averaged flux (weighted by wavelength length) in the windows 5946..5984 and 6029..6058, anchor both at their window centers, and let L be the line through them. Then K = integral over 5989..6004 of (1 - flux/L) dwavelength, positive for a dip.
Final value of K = 0.6 angstrom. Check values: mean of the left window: 14.1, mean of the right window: 14.2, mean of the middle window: 13.6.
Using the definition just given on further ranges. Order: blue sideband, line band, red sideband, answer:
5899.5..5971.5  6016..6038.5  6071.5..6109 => -0.5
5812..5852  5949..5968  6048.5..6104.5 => -0.1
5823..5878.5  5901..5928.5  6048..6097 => 1.2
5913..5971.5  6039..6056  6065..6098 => -1.1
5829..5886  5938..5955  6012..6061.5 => -0.1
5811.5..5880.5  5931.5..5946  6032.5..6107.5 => 0.7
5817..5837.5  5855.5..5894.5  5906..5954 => 1.9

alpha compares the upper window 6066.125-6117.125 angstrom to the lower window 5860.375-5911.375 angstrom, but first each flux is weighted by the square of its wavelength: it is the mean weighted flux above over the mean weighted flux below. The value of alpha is 1.04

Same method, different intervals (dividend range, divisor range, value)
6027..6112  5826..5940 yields 1.04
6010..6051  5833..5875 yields 1.07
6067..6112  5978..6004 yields 1.02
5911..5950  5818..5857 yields 0.95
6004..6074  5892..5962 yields 1.01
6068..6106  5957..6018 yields 1.02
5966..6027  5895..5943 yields 1.02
